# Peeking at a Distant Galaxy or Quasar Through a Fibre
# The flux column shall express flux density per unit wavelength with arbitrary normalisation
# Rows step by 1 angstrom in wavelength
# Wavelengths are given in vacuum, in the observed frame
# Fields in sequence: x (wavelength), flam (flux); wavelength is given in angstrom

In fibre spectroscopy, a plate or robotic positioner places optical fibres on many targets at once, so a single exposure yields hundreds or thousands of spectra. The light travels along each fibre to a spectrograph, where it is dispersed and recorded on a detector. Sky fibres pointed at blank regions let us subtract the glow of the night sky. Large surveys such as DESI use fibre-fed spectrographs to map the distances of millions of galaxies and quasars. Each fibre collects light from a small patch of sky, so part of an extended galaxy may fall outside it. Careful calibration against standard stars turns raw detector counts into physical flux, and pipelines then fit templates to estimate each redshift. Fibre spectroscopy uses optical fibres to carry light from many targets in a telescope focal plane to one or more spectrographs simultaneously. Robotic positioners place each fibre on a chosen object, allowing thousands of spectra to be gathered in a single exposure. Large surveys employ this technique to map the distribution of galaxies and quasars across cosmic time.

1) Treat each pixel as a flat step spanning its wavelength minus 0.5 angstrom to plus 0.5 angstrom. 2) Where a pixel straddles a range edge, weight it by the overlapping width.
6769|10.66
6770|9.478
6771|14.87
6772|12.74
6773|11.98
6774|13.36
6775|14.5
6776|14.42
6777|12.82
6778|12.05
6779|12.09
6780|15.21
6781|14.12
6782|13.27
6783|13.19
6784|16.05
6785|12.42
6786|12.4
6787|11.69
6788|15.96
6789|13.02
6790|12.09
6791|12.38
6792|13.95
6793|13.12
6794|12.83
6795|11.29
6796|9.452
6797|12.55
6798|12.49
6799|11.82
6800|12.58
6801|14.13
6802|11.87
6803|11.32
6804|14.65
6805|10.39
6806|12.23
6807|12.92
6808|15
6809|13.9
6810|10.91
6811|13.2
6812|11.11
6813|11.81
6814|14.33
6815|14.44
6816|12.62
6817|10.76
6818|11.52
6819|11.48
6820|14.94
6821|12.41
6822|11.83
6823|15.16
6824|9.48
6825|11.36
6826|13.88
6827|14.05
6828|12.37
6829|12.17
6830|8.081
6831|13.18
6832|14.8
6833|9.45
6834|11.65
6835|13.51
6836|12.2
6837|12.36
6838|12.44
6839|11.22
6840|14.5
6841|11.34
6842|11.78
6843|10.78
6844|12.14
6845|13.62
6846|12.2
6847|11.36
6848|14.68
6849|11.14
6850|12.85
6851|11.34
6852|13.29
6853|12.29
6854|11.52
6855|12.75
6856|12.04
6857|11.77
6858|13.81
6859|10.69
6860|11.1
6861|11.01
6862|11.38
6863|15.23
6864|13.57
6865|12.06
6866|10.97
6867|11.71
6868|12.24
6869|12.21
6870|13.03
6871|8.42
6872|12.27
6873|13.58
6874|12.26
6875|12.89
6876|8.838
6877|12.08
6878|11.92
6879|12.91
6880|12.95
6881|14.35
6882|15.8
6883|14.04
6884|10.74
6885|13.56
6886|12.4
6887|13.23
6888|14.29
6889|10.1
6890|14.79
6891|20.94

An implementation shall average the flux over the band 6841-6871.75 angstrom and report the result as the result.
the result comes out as 12.1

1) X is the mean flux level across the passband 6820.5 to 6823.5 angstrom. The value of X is 13.1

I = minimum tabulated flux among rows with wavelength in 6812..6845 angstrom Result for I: 8.081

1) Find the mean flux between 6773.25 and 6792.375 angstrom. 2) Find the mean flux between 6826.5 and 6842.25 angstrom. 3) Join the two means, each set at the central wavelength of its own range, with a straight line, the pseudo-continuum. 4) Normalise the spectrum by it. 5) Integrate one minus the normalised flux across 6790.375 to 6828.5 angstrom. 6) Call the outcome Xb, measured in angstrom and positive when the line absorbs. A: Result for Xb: 0.7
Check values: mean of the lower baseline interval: 13.4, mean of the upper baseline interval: 12.2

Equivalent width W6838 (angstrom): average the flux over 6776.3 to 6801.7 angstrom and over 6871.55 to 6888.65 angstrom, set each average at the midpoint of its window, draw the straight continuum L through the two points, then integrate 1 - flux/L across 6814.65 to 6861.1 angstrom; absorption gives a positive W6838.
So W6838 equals 2.2 angstrom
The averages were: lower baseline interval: 12.9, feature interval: 12.2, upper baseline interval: 12.8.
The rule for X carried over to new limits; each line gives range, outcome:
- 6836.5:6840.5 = 12.6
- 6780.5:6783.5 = 13.5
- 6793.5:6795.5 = 12.1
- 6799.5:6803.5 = 12.5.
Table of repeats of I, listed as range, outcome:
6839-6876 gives 8.42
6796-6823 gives 9.452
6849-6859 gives 10.69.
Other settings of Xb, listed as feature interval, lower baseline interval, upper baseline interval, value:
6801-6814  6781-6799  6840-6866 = 0.1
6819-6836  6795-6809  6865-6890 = 0.1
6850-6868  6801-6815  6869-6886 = 0.5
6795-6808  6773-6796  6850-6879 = 0.7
